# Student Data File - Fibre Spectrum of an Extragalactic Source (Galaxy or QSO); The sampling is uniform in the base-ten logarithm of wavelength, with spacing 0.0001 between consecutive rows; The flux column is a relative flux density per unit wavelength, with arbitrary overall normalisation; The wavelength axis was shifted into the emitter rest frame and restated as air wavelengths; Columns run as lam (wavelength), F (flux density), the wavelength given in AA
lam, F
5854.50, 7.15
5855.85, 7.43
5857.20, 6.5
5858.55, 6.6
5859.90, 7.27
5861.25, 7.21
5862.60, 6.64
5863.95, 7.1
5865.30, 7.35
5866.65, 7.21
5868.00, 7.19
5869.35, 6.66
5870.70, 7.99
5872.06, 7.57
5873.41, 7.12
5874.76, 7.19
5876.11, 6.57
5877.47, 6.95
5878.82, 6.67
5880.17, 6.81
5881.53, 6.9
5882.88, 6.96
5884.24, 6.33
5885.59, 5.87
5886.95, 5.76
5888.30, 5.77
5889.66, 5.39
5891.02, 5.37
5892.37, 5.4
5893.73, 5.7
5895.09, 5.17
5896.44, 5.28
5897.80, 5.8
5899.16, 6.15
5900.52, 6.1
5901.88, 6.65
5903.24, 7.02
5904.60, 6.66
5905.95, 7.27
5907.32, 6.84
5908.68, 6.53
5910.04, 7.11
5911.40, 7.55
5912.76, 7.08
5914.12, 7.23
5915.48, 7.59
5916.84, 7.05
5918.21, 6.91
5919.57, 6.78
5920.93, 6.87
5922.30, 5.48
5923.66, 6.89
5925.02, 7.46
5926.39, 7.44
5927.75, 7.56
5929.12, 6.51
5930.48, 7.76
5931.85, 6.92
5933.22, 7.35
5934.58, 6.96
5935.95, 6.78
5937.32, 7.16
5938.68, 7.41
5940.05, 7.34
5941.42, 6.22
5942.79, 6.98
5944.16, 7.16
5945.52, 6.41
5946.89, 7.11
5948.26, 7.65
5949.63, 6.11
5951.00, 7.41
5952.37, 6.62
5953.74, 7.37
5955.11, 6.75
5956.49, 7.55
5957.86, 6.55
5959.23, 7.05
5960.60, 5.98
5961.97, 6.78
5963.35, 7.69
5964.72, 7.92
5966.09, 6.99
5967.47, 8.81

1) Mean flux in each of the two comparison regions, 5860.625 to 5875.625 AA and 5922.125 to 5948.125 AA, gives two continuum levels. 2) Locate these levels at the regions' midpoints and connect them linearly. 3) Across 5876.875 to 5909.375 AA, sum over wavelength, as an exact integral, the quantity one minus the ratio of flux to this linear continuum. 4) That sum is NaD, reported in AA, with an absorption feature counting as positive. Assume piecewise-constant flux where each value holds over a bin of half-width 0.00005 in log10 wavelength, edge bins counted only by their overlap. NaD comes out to 4.2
